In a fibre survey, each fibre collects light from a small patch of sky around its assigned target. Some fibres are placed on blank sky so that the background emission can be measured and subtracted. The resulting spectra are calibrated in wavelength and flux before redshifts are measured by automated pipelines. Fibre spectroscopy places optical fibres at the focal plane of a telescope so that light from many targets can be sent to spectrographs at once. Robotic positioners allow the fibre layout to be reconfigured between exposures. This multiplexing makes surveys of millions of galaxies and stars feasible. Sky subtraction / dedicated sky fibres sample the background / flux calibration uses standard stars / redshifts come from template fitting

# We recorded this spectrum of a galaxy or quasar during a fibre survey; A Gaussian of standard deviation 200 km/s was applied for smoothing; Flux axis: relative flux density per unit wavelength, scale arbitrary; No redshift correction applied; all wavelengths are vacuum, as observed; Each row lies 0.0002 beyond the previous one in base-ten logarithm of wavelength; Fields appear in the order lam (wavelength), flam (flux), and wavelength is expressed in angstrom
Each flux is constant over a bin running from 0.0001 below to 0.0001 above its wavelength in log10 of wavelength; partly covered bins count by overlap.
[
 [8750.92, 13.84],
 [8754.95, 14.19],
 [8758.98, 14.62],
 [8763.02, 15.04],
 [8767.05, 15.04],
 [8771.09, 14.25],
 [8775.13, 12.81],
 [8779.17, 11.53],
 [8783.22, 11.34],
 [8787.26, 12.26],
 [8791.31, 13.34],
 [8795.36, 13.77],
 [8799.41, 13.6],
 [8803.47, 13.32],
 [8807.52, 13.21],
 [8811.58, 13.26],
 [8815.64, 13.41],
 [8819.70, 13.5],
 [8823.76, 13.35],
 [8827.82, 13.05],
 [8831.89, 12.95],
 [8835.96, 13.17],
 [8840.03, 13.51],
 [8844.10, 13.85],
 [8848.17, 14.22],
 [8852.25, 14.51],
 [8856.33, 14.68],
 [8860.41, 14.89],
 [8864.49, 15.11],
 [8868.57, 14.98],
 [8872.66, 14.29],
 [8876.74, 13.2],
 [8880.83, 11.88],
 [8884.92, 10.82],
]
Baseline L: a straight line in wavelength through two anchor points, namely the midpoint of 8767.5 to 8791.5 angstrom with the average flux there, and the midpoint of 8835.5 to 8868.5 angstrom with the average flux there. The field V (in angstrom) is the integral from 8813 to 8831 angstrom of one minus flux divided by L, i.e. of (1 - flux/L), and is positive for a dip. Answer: 0.47 angstrom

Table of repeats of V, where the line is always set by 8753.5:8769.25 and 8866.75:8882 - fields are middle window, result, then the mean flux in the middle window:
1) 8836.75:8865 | -0.85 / 14.3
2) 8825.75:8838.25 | 0.89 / 13.1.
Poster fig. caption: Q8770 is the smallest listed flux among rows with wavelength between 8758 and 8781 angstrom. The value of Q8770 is 11.53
